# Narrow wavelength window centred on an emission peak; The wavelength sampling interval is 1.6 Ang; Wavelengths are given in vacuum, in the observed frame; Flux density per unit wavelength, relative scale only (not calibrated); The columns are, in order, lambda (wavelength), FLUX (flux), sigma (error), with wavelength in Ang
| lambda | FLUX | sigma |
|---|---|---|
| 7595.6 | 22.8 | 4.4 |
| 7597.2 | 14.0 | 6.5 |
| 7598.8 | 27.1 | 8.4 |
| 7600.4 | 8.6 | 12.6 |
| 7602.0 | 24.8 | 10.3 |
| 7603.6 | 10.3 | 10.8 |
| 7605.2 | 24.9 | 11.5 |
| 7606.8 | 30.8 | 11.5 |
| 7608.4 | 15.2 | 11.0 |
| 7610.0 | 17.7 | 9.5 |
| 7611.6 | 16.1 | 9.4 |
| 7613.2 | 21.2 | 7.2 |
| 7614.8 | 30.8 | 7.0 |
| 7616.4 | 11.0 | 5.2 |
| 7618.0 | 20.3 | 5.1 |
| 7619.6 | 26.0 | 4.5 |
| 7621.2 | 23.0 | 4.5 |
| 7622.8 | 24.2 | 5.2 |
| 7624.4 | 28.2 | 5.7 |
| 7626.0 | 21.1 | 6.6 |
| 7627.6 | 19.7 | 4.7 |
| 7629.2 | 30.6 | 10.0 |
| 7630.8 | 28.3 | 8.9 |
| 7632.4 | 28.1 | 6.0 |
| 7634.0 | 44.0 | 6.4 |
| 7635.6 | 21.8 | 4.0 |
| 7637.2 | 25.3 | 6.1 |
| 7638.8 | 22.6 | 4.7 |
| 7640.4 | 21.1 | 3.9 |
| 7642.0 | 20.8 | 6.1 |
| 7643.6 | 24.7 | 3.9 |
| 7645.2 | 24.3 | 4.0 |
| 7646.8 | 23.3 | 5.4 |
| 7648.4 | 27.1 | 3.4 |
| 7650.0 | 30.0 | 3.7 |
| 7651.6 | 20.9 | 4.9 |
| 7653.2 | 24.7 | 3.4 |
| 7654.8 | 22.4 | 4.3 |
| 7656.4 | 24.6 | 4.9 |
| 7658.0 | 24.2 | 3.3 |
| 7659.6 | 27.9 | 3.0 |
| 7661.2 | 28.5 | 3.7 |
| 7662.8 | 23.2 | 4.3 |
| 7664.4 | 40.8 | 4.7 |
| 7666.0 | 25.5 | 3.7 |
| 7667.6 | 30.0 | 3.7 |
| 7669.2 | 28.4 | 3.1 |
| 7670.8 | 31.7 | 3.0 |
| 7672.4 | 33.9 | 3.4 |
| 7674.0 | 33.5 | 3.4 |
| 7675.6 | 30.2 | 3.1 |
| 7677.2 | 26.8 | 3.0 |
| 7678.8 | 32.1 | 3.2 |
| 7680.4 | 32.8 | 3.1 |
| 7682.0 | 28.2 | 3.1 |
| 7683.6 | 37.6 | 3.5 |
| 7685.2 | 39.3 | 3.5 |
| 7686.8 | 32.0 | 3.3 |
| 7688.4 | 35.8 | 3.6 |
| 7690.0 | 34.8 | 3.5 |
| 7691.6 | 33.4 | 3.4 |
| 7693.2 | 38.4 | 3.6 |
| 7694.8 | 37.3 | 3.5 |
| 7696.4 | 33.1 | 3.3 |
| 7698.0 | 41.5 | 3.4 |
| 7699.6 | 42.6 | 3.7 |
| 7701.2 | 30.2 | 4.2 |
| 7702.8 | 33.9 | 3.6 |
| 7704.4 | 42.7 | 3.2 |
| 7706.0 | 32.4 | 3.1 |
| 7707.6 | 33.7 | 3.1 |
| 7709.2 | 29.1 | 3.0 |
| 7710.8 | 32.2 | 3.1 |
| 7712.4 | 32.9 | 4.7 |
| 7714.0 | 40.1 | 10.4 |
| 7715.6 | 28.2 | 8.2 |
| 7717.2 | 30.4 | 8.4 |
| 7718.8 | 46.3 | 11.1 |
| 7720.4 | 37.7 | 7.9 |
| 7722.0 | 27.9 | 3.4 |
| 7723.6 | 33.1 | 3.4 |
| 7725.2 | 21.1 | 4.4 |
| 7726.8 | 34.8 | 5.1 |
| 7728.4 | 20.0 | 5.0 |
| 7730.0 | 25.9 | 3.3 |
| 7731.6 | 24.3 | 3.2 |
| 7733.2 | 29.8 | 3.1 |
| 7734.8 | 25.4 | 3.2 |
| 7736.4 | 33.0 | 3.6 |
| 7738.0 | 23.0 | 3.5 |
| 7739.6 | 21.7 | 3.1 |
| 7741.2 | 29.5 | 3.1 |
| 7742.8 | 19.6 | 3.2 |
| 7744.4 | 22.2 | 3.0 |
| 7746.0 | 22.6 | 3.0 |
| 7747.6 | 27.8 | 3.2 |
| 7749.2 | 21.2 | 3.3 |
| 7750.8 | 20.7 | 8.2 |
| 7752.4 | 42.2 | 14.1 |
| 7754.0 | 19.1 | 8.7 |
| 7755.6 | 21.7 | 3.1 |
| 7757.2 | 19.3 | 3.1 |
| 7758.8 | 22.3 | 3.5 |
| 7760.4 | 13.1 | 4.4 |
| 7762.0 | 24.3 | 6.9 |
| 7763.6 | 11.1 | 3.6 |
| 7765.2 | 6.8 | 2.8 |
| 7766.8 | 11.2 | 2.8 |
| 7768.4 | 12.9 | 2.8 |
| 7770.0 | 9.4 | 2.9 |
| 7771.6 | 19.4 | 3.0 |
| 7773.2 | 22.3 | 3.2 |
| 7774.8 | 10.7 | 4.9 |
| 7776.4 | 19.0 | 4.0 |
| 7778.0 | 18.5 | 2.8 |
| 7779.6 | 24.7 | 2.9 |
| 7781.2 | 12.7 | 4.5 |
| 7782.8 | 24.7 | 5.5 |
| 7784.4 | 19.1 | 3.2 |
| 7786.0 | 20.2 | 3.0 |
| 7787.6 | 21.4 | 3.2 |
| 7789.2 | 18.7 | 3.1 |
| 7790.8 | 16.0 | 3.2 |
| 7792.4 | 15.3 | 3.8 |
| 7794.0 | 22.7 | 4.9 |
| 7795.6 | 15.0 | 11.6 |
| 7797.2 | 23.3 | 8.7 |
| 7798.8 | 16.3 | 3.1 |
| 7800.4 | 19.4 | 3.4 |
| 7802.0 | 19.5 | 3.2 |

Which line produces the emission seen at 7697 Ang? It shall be C IV 1549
